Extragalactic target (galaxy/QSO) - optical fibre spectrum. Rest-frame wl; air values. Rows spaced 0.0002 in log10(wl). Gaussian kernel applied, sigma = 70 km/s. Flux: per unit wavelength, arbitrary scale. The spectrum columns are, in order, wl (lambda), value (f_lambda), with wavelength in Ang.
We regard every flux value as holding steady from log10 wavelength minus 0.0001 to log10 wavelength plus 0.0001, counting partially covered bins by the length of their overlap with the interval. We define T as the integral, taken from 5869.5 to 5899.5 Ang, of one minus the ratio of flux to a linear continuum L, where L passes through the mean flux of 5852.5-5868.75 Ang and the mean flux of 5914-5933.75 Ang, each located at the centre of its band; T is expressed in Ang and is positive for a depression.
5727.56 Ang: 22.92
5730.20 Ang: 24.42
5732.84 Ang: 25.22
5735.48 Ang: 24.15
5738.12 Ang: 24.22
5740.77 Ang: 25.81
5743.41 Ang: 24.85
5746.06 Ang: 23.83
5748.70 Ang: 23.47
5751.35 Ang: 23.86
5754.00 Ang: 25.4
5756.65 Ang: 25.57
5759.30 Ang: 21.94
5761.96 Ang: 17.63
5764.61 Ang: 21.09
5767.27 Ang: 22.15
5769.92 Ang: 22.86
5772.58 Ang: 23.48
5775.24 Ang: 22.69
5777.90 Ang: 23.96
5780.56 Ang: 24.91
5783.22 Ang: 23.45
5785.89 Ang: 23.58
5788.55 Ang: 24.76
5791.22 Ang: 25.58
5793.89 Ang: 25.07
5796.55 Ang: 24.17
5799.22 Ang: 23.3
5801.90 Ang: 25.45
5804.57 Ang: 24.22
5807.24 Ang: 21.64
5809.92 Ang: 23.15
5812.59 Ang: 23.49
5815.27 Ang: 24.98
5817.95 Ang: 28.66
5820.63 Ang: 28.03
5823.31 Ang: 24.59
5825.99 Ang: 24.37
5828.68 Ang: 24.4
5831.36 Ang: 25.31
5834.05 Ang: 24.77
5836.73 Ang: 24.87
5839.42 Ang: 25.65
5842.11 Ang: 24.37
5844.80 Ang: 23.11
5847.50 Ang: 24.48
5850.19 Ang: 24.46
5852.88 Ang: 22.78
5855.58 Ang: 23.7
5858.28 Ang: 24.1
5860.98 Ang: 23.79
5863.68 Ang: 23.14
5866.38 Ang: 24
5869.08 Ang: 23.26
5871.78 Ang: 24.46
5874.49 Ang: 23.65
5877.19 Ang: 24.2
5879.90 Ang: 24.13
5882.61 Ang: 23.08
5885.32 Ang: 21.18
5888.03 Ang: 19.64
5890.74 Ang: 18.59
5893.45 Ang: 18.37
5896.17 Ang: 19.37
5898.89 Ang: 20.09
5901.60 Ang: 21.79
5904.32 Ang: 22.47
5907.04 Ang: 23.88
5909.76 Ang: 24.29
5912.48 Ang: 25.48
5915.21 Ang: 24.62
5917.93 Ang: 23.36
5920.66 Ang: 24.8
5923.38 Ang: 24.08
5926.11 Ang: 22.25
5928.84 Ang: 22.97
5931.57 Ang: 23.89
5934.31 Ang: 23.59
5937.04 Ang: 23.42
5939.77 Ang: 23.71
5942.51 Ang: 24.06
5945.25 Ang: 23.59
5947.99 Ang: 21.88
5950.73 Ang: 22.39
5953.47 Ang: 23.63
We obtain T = 2.6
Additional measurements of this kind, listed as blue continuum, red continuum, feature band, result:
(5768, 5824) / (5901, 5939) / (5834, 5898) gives 2.65 Ang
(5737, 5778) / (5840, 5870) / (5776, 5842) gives -3.11 Ang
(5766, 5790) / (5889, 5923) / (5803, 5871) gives -4.16 Ang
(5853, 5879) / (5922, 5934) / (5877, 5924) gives 2.34 Ang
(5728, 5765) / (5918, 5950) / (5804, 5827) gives -1.17 Ang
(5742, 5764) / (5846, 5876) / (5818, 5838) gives -1.51 Ang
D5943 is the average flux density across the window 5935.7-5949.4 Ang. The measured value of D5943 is 23.3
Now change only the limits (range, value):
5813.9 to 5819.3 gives 26.8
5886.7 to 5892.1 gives 19.1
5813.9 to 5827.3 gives 26.1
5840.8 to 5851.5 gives 24.1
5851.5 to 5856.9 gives 23.2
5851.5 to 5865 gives 23.5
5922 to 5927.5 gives 23.2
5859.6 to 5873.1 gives 23.7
